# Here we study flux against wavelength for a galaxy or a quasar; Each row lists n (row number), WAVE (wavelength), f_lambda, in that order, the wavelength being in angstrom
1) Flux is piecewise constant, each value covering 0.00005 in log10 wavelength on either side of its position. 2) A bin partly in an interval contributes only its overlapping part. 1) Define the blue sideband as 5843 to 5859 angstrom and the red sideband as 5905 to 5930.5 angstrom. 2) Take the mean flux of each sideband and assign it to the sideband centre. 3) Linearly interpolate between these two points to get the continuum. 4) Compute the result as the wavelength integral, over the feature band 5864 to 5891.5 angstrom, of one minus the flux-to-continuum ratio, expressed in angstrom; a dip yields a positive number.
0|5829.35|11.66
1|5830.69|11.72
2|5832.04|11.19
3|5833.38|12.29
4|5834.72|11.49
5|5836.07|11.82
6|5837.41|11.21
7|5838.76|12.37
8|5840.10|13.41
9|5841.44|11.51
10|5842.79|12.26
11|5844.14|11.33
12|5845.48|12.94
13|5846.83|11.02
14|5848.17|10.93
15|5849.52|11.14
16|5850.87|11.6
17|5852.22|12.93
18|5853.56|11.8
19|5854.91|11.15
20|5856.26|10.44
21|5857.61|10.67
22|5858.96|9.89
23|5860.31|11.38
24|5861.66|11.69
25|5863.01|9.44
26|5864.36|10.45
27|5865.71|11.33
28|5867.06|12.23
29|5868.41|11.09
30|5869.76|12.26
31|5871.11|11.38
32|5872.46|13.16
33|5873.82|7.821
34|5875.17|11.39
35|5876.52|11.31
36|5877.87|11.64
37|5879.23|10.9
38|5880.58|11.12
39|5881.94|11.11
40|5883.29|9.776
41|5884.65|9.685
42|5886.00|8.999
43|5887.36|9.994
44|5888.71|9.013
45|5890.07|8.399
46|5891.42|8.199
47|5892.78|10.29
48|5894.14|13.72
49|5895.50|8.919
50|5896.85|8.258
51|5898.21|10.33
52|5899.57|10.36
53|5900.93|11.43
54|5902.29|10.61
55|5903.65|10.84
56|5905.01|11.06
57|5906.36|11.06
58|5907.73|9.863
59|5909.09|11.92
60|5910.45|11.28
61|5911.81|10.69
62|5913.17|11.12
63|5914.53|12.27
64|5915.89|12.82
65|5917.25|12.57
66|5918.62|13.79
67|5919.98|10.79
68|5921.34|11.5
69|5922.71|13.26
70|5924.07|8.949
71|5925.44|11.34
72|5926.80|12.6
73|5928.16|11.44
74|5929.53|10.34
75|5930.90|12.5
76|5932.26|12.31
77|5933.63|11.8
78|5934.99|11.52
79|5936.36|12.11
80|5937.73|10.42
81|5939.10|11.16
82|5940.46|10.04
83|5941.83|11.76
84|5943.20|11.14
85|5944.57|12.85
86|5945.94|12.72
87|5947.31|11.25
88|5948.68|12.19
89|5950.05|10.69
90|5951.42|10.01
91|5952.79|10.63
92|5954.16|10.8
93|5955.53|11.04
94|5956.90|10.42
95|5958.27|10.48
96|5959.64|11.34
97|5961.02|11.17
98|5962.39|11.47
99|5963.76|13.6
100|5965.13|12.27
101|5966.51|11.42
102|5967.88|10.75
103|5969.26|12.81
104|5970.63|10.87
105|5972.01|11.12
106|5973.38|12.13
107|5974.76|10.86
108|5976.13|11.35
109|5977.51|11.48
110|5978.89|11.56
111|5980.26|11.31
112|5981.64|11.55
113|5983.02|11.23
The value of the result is 2.1 angstrom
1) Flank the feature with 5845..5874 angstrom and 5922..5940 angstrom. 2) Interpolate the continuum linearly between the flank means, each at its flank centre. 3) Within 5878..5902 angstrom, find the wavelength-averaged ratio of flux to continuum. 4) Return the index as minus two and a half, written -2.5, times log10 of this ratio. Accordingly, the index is 0.13 mag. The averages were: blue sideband 11.3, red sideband 11.5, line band 10.1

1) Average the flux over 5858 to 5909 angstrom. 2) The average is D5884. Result 10.6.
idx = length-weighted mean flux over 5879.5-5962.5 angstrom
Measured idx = 11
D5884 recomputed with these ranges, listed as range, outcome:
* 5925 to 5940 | 11.6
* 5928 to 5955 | 11.4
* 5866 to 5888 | 10.9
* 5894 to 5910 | 10.6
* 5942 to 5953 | 11.5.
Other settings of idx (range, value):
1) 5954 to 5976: 11.4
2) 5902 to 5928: 11.5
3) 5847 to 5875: 11.1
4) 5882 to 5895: 9.84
